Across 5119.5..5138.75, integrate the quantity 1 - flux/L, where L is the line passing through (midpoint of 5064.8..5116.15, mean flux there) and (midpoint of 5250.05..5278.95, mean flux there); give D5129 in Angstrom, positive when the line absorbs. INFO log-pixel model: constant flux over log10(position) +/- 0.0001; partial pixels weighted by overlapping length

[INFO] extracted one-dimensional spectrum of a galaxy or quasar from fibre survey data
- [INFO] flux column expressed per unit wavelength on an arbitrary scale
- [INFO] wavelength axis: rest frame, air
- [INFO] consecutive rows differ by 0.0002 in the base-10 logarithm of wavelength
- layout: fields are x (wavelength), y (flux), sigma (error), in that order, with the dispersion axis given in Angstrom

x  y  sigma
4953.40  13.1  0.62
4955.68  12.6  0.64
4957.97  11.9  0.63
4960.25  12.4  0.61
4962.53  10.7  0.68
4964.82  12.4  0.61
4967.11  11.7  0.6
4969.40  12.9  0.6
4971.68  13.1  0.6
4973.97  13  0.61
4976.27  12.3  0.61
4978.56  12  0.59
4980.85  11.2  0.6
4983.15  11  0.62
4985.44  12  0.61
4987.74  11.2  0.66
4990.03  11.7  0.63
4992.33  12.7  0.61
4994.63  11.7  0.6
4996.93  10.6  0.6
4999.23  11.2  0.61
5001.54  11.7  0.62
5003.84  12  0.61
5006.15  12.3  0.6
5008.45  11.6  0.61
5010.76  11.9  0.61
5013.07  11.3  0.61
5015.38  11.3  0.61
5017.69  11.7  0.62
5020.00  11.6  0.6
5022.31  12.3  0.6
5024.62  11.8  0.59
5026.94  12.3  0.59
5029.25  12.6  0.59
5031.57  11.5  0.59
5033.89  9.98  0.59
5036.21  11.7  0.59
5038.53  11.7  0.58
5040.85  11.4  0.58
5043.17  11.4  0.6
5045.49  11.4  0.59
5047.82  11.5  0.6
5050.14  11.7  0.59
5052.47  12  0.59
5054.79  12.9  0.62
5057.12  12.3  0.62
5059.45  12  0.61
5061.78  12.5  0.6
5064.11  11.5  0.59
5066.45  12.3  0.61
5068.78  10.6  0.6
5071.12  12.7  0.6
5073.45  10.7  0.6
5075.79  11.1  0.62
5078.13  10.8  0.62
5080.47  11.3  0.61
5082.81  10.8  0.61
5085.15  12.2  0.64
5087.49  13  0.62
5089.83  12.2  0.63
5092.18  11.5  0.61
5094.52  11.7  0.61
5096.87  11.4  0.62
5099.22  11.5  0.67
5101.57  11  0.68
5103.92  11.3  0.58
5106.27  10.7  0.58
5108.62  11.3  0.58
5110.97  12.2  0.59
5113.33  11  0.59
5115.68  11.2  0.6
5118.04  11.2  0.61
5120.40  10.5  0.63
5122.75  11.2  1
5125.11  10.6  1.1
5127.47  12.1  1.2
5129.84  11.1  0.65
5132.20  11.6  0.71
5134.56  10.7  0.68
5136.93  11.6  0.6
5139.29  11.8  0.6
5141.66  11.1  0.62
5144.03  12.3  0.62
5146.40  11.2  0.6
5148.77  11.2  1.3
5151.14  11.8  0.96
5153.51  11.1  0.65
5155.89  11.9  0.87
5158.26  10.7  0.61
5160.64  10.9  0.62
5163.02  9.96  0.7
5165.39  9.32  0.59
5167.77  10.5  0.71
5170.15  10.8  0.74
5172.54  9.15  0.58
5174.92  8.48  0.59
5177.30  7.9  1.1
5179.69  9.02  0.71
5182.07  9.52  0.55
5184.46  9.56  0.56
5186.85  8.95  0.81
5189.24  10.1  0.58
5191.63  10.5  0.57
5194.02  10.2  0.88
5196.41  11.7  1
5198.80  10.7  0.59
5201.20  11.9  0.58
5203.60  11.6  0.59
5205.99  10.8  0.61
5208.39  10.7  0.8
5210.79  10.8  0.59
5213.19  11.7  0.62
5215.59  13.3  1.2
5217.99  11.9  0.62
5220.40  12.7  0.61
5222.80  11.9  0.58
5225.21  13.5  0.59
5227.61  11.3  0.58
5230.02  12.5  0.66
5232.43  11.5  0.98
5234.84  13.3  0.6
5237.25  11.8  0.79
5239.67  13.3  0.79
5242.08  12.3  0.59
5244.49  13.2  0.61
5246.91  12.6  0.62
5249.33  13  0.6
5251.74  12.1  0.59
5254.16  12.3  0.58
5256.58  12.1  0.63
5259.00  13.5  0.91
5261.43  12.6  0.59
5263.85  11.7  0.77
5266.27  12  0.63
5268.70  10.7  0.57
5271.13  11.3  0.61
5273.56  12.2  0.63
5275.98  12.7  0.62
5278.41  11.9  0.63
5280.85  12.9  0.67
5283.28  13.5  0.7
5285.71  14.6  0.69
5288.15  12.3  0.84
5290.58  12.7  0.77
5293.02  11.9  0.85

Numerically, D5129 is 0.7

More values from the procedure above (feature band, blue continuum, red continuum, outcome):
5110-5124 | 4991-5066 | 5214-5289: 1.0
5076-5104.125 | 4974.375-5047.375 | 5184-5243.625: 0.2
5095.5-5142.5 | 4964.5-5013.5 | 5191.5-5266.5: 2.8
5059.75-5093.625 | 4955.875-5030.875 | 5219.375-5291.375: 1.1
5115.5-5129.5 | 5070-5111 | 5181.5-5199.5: -0.1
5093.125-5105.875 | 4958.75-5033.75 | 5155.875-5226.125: -0.1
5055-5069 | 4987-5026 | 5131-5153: -0.5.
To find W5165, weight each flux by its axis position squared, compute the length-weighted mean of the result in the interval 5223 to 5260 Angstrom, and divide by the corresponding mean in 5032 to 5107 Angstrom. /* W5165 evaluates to 1.16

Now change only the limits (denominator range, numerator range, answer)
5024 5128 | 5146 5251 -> 1.01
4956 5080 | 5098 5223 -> 0.98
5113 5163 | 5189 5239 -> 1.07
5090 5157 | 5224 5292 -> 1.16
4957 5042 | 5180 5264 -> 1.09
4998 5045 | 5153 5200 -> 0.91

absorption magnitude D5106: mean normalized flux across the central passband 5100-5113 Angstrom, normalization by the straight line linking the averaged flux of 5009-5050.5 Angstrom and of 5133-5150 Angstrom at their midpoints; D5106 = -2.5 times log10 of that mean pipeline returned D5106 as 0.02 mag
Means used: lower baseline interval 11.6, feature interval 11.3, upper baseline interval 11.4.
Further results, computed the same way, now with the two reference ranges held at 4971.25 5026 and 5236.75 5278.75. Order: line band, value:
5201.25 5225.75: 0.034 mag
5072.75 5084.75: 0.087 mag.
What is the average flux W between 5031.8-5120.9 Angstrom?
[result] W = 11.5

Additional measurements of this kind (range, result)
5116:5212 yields 10.7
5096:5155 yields 11.3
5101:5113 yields 11.3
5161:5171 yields 10.2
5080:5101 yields 11.7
